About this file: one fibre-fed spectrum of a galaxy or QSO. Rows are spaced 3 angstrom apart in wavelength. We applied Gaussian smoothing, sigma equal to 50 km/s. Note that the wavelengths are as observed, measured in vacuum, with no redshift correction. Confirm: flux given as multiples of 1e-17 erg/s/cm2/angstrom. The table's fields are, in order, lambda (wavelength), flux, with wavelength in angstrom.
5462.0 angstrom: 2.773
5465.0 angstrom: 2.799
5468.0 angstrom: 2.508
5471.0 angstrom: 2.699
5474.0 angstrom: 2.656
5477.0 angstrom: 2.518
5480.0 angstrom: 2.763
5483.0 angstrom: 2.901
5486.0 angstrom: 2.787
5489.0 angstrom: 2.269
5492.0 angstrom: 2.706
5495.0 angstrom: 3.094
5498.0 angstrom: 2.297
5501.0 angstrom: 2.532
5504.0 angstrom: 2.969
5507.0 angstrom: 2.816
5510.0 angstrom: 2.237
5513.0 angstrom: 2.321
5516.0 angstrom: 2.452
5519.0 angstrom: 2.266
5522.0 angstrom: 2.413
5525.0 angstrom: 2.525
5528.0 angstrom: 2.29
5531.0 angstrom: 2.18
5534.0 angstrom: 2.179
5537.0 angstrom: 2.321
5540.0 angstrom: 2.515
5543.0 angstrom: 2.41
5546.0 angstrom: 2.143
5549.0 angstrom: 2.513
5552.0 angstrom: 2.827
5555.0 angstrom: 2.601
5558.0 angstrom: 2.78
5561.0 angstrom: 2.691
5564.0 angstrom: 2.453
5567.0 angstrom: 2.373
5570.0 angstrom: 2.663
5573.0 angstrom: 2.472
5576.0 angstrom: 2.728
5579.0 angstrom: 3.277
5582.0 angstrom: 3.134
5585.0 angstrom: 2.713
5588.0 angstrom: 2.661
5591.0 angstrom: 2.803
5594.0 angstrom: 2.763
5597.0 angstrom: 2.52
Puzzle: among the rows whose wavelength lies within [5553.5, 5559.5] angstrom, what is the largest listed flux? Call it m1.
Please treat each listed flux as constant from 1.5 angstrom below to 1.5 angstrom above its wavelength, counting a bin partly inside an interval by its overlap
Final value 2.78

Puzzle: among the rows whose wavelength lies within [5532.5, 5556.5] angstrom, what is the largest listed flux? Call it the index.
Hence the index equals 2.827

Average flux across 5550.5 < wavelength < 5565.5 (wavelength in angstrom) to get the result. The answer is 2.67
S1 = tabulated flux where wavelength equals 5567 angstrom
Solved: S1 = 2.373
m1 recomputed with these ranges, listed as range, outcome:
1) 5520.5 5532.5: 2.525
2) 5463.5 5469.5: 2.799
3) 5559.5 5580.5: 3.277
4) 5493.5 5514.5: 3.094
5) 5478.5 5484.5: 2.901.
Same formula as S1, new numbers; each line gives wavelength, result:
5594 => 2.763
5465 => 2.799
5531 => 2.18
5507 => 2.816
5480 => 2.763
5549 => 2.513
